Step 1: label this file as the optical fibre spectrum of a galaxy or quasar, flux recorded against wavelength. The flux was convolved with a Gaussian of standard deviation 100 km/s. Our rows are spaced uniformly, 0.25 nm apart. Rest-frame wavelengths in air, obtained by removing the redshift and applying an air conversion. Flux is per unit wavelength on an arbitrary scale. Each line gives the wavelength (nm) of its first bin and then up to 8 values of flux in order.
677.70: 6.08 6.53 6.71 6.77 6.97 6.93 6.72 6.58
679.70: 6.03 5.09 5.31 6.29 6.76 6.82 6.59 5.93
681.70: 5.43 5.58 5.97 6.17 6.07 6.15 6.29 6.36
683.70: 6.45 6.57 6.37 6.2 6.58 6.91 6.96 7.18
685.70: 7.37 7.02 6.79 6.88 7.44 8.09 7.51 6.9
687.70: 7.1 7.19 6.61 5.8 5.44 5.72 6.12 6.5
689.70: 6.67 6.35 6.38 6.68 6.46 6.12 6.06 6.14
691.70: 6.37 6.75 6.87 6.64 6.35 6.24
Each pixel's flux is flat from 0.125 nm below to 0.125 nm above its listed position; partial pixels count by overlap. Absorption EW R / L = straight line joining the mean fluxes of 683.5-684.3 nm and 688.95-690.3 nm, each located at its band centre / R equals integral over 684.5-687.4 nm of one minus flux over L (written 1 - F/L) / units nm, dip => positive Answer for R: -0.32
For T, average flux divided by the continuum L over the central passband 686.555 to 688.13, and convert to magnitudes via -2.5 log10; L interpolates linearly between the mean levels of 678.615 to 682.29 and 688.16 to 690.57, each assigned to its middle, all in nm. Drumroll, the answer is -0.18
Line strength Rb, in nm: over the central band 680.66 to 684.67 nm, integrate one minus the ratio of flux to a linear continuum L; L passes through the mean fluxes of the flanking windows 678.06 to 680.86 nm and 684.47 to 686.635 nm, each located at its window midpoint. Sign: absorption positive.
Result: 0.27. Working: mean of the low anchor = 6.38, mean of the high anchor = 6.94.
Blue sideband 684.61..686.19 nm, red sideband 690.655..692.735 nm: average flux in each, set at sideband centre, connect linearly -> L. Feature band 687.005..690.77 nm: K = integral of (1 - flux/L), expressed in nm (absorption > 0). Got 0.09 nm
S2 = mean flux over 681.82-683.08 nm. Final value 5.99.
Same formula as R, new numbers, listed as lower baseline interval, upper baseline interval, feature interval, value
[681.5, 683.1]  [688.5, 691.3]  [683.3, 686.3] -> -0.36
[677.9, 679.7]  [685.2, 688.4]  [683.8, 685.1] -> 0.09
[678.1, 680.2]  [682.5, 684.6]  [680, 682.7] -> 0.13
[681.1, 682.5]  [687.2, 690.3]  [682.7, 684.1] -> -0.07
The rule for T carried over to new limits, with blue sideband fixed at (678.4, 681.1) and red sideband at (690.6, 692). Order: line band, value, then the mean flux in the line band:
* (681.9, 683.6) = 0.04 mag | 6.11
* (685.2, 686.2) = -0.13 mag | 7.11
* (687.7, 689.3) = 0.02 mag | 6.22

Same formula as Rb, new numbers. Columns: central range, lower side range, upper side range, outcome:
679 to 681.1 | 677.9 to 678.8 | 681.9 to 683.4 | 0.08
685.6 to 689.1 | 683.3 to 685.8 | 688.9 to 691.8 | -0.18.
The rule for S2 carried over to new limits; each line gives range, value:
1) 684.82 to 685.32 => 6.93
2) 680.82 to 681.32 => 6.71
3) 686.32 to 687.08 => 7.47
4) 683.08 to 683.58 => 6.33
